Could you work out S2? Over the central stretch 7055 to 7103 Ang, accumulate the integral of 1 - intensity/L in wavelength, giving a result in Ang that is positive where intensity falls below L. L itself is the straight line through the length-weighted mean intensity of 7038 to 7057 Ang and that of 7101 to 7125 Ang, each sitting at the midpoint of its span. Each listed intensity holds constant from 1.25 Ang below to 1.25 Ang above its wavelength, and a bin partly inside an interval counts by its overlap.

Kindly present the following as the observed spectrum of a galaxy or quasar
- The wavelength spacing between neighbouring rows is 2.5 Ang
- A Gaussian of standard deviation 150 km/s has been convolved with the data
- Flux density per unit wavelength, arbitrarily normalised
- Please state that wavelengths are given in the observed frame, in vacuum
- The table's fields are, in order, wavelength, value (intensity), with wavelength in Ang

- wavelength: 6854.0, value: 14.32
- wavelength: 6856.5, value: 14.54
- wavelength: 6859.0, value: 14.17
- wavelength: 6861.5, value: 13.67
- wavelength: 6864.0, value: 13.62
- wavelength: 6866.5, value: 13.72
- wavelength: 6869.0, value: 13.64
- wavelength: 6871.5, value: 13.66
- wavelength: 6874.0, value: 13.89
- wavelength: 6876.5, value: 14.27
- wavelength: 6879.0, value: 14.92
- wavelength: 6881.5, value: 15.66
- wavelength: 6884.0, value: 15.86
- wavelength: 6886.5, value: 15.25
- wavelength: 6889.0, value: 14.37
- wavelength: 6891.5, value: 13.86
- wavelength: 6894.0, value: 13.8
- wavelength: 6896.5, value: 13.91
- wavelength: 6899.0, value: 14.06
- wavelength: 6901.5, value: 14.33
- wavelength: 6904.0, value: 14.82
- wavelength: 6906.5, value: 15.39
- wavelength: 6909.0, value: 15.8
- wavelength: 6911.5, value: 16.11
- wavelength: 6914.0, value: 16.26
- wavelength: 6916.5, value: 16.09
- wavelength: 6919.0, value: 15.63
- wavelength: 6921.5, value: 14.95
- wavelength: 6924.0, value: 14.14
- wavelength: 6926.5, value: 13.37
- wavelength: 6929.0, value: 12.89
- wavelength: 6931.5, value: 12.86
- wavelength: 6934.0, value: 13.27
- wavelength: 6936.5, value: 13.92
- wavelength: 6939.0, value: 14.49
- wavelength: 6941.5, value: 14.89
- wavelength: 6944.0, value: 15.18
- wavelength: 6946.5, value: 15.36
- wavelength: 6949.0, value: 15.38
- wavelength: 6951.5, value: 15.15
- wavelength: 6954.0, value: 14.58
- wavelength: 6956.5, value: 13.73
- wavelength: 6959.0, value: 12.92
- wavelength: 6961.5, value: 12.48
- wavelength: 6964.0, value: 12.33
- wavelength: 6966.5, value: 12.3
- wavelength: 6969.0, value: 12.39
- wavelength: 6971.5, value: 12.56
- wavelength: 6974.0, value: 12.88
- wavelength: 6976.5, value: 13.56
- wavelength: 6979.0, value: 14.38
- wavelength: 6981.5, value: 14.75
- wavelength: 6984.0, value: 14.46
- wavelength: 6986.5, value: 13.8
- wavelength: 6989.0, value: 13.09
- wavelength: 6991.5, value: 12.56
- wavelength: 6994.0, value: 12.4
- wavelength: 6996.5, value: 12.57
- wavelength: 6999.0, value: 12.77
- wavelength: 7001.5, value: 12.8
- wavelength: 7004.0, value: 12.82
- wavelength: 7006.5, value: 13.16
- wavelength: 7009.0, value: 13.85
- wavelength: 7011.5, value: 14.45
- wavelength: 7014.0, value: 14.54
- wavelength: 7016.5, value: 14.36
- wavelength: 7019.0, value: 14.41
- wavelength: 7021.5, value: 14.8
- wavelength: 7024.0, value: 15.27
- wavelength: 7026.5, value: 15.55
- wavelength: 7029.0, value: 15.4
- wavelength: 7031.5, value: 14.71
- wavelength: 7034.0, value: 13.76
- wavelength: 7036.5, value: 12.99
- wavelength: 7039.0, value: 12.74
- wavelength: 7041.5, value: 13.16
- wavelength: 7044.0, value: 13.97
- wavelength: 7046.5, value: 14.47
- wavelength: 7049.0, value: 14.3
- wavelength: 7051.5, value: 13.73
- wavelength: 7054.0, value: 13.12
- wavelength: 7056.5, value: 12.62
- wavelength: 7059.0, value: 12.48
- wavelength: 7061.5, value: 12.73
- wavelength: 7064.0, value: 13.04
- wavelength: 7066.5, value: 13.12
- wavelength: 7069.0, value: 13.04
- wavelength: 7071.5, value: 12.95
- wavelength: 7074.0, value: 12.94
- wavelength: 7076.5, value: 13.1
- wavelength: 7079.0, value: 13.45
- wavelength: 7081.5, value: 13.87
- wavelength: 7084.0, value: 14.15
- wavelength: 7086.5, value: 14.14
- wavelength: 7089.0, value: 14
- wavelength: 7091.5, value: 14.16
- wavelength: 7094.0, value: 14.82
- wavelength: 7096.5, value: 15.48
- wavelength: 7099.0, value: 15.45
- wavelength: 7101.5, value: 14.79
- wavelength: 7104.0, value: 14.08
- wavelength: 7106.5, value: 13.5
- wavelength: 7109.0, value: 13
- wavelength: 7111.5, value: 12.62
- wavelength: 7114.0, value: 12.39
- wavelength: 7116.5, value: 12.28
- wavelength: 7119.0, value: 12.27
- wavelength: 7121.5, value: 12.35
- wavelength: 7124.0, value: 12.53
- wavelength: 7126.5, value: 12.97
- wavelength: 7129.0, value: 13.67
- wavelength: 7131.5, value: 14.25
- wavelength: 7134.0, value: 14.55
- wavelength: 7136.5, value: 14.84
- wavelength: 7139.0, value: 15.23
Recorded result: -1.6 Ang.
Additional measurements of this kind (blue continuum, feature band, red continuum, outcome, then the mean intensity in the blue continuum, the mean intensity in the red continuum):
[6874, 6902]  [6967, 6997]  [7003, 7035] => 2.4 Ang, 14.5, 14.4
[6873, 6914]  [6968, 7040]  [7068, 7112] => 2.9 Ang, 14.8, 13.9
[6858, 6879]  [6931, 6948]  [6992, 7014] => -1.1 Ang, 13.9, 13.2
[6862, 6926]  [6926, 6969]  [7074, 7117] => 2.0 Ang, 14.7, 13.8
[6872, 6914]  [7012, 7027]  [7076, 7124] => -0.7 Ang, 14.8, 13.7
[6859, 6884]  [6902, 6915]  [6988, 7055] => -1.4 Ang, 14.2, 13.8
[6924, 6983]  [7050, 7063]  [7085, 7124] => 0.7 Ang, 13.7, 13.7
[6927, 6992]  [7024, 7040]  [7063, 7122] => -0.8 Ang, 13.7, 13.6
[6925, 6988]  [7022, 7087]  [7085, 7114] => 1.6 Ang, 13.8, 14.1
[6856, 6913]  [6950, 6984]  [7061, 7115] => 1.8 Ang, 14.5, 13.7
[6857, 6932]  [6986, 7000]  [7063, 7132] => 1.2 Ang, 14.5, 13.5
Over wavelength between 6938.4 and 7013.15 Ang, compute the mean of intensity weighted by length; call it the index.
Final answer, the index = 13.6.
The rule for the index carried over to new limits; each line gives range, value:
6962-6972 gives 12.4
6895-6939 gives 14.6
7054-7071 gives 12.9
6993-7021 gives 13.5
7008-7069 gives 13.9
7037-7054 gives 13.7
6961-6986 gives 13.2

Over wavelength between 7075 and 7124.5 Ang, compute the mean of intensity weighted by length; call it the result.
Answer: 13.6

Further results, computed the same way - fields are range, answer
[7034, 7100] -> 13.6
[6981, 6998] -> 13.3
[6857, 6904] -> 14.3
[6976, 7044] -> 13.8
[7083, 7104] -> 14.6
